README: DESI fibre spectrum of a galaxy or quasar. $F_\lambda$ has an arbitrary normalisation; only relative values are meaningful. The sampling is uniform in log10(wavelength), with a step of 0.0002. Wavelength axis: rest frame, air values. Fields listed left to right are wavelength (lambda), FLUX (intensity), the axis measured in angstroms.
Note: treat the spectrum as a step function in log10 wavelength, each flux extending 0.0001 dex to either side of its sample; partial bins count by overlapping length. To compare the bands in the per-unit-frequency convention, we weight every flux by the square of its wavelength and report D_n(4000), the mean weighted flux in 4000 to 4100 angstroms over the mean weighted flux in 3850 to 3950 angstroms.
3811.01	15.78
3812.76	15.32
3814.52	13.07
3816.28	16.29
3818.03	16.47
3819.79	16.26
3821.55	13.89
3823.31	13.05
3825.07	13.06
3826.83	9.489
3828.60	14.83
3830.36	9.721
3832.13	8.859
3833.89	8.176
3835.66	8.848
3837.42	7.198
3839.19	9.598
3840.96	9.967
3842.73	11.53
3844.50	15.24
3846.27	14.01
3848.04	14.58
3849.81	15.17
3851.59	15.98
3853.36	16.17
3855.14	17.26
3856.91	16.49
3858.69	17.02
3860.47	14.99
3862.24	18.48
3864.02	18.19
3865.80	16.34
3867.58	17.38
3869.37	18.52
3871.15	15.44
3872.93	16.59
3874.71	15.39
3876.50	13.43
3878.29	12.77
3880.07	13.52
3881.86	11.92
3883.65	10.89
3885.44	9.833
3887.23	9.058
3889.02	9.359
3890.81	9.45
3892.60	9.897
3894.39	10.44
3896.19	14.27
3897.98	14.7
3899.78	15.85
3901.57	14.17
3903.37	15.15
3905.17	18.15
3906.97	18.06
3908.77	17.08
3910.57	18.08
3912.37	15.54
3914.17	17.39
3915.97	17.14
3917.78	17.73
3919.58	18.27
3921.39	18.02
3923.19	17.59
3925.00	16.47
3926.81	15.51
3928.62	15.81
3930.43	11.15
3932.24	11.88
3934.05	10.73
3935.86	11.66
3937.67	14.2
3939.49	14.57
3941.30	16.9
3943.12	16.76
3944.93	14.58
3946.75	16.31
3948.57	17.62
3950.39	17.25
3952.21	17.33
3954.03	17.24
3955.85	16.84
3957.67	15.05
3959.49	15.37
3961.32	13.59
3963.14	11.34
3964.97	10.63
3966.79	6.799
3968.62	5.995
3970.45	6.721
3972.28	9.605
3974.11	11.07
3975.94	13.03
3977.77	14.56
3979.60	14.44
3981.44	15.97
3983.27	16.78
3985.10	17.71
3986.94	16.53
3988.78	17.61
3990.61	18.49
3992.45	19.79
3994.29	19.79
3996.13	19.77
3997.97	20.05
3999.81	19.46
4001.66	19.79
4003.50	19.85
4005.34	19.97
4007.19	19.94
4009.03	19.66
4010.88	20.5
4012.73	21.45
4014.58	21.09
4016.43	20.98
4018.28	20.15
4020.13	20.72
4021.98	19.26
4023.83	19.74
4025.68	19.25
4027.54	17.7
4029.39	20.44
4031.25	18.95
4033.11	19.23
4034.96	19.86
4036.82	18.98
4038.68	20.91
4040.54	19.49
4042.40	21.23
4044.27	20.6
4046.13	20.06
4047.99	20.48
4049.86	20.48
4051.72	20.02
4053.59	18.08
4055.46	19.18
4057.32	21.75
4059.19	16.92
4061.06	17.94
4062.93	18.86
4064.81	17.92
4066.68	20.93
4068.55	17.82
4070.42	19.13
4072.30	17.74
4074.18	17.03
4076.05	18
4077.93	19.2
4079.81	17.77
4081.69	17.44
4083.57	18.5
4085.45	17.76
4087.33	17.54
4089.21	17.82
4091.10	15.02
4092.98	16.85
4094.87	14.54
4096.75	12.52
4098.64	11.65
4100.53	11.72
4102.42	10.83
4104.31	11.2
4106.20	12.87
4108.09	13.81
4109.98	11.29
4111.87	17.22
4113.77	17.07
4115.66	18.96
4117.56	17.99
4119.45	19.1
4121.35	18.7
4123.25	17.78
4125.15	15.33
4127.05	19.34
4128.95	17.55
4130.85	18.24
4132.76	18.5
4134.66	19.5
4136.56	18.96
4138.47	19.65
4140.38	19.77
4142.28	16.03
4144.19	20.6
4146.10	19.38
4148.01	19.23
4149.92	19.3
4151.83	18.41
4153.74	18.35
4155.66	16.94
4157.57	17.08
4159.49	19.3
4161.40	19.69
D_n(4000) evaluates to 1.3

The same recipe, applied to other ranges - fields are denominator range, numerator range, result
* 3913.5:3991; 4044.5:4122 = 1.25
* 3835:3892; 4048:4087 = 1.50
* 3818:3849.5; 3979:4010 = 1.70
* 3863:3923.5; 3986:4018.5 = 1.40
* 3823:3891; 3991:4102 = 1.55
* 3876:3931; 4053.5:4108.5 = 1.25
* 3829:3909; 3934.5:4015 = 1.23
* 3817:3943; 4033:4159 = 1.39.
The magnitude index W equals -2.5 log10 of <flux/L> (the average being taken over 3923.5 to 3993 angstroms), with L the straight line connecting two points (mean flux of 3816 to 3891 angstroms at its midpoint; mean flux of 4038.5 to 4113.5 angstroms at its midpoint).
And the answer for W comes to 0.07 mag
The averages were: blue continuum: 13.5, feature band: 14.3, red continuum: 17.2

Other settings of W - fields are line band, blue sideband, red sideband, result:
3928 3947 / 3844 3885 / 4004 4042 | 0.25 mag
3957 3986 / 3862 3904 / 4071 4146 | 0.20 mag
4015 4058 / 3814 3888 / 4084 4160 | -0.25 mag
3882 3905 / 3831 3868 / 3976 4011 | 0.25 mag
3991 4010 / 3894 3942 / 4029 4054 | -0.07 mag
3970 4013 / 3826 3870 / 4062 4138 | -0.12 mag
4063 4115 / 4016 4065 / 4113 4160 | 0.19 mag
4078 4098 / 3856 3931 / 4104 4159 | 0.03 mag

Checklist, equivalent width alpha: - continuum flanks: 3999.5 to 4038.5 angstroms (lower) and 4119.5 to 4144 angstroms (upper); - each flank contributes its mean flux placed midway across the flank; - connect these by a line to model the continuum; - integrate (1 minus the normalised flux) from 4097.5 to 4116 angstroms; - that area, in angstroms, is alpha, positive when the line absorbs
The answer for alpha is 5.2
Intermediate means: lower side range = 19.9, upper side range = 18.4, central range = 13.5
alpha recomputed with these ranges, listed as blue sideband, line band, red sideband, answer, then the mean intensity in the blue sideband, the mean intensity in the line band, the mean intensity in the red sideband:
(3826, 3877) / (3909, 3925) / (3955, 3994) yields -4.0 angstroms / 14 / 17.4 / 13.8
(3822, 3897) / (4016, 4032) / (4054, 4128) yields -4.0 angstroms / 13.2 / 19.7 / 16.7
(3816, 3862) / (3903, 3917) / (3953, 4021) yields -2.2 angstroms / 13.3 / 17.1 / 16.5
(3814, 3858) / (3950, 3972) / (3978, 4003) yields 5.7 angstroms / 13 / 12.6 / 18.1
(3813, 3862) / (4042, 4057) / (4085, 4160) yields -3.9 angstroms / 13.3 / 20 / 16.8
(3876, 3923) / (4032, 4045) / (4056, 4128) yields -3.2 angstroms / 14.3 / 20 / 16.7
